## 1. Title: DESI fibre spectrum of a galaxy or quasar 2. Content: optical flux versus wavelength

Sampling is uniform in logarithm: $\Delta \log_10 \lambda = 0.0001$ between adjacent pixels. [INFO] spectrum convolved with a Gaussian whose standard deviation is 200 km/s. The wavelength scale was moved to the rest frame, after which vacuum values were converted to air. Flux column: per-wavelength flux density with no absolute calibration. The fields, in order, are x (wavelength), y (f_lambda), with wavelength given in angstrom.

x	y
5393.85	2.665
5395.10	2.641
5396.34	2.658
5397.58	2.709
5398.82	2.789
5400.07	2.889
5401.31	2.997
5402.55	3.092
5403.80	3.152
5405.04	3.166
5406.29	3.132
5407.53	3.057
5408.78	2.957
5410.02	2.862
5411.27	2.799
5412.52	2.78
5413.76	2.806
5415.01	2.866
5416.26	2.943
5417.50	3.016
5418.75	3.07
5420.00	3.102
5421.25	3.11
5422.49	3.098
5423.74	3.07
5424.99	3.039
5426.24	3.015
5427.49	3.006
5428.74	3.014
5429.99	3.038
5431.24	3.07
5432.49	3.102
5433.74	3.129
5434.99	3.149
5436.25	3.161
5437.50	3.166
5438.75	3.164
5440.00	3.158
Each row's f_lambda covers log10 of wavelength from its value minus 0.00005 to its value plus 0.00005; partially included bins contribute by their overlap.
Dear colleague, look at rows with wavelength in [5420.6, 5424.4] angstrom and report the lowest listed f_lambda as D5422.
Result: 3.07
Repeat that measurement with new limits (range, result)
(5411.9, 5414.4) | 2.78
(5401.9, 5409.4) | 2.957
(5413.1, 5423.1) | 2.806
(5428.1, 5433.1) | 3.014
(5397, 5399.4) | 2.709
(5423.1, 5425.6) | 3.039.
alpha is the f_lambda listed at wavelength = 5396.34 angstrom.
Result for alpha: 2.658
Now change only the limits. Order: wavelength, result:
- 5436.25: 3.161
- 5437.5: 3.166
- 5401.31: 2.997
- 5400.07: 2.889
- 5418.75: 3.07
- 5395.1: 2.641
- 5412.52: 2.78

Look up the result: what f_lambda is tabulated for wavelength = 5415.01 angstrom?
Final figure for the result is 2.866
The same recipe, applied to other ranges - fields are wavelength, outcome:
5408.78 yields 2.957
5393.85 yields 2.665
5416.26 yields 2.943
